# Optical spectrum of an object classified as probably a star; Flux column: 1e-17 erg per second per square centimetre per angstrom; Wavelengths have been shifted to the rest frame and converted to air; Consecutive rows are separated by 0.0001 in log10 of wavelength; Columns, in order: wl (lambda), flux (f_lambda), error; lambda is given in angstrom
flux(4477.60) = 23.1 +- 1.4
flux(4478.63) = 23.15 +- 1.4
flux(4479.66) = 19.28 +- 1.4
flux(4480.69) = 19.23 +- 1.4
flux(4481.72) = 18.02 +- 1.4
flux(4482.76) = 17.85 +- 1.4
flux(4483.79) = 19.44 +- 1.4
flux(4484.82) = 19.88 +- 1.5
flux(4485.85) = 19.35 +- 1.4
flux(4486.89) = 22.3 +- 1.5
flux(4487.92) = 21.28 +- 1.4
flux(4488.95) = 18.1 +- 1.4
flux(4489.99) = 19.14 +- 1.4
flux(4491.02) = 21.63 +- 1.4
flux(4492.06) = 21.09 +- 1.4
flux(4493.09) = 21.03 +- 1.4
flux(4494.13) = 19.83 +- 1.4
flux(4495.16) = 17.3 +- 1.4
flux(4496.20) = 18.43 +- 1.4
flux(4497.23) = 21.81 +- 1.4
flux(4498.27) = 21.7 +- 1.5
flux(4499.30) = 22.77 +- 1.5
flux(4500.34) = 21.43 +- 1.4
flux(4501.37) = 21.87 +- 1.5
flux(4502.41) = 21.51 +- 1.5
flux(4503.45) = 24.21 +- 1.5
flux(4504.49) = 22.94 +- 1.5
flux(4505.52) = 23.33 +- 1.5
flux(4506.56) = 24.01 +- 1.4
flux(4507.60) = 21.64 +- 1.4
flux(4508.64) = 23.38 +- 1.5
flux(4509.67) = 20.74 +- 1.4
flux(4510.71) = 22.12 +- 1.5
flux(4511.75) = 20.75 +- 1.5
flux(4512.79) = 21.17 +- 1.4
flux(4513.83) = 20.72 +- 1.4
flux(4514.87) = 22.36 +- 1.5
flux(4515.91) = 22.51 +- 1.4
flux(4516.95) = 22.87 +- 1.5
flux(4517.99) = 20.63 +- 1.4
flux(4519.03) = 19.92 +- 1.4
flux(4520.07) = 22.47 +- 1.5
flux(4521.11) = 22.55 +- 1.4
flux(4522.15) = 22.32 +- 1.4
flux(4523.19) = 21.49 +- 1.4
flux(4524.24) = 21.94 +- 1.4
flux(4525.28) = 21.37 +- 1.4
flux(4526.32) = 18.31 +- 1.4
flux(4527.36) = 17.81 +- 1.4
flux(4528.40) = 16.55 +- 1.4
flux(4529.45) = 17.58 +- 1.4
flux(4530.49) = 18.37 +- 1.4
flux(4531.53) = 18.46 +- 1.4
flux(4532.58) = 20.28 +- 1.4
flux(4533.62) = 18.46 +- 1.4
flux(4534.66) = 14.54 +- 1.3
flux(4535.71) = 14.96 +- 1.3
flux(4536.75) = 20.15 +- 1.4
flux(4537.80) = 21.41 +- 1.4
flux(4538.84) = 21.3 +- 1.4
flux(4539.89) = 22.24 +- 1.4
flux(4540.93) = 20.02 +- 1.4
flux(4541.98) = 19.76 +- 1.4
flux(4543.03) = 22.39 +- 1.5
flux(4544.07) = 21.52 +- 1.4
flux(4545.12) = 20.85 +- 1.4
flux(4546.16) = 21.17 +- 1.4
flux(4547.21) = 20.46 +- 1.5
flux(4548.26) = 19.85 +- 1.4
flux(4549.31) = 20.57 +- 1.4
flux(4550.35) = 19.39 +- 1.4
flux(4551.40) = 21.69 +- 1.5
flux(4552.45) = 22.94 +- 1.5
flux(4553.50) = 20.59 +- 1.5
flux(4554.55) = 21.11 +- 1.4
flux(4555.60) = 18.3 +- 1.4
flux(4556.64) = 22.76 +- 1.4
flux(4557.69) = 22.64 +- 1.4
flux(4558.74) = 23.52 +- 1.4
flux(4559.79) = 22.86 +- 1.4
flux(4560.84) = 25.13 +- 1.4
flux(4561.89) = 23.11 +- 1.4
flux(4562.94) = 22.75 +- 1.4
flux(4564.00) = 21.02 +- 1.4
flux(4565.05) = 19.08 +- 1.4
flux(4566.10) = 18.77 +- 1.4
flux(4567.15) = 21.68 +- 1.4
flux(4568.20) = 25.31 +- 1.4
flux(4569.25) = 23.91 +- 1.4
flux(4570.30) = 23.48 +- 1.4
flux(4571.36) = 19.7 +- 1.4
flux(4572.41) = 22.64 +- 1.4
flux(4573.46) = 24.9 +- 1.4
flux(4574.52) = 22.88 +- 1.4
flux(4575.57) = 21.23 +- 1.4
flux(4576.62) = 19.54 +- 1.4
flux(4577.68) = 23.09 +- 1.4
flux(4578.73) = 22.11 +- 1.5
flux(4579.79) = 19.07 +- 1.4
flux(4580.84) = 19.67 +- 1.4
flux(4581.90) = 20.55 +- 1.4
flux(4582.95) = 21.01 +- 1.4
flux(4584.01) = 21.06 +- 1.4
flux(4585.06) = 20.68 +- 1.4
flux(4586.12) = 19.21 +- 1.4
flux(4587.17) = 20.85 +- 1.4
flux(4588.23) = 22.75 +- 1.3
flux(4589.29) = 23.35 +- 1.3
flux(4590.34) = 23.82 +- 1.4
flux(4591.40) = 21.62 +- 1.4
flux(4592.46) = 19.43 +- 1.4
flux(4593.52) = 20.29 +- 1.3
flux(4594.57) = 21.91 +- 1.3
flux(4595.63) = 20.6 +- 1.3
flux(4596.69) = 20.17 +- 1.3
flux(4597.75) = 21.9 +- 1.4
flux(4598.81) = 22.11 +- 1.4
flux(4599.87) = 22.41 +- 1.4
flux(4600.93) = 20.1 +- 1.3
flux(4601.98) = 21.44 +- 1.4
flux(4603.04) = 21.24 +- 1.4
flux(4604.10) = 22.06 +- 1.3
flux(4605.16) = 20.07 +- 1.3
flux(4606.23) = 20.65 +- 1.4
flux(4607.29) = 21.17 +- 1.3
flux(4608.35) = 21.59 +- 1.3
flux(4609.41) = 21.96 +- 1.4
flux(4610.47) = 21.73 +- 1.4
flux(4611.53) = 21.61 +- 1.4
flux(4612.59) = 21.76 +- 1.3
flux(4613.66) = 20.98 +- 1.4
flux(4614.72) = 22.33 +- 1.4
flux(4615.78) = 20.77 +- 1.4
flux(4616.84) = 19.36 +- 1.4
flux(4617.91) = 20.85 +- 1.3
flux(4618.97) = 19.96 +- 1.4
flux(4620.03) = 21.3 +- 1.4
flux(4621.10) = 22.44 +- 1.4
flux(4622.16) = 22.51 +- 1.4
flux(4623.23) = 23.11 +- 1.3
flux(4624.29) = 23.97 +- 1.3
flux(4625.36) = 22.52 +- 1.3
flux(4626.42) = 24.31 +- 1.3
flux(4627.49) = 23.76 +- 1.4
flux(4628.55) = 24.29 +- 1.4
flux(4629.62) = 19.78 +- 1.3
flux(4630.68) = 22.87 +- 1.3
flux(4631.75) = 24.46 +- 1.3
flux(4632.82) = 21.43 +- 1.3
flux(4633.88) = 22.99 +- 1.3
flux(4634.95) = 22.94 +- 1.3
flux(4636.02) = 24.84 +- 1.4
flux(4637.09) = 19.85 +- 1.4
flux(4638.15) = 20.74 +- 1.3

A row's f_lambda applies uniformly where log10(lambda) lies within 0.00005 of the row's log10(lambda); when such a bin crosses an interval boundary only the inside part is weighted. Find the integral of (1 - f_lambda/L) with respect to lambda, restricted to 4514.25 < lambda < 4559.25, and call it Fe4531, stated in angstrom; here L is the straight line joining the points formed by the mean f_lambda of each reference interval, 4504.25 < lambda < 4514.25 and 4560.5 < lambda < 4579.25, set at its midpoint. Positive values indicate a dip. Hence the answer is 3.4 angstrom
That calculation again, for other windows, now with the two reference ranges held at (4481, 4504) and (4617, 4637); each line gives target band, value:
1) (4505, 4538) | 0.7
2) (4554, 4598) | 0.2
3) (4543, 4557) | 0.3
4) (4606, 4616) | 0.4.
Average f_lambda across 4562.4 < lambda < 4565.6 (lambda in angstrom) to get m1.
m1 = 20.9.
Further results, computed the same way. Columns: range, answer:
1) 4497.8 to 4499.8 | 22.3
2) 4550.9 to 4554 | 21.7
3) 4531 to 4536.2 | 17.4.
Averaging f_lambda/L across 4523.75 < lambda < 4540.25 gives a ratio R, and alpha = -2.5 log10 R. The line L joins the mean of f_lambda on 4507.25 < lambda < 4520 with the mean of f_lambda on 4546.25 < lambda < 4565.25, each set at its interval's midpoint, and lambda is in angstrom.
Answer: 0.14 mag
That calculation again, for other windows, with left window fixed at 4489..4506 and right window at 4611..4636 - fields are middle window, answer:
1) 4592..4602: 0.049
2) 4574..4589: 0.044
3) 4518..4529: 0.048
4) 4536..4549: 0.038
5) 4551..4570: -0.019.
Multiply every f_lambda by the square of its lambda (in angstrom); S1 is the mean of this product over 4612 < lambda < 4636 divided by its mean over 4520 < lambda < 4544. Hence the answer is 1.2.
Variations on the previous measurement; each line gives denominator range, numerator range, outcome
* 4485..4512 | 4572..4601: 1.05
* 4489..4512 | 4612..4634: 1.09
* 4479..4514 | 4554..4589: 1.07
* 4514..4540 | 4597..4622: 1.10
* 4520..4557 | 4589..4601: 1.09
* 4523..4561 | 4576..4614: 1.07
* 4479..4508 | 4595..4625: 1.09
